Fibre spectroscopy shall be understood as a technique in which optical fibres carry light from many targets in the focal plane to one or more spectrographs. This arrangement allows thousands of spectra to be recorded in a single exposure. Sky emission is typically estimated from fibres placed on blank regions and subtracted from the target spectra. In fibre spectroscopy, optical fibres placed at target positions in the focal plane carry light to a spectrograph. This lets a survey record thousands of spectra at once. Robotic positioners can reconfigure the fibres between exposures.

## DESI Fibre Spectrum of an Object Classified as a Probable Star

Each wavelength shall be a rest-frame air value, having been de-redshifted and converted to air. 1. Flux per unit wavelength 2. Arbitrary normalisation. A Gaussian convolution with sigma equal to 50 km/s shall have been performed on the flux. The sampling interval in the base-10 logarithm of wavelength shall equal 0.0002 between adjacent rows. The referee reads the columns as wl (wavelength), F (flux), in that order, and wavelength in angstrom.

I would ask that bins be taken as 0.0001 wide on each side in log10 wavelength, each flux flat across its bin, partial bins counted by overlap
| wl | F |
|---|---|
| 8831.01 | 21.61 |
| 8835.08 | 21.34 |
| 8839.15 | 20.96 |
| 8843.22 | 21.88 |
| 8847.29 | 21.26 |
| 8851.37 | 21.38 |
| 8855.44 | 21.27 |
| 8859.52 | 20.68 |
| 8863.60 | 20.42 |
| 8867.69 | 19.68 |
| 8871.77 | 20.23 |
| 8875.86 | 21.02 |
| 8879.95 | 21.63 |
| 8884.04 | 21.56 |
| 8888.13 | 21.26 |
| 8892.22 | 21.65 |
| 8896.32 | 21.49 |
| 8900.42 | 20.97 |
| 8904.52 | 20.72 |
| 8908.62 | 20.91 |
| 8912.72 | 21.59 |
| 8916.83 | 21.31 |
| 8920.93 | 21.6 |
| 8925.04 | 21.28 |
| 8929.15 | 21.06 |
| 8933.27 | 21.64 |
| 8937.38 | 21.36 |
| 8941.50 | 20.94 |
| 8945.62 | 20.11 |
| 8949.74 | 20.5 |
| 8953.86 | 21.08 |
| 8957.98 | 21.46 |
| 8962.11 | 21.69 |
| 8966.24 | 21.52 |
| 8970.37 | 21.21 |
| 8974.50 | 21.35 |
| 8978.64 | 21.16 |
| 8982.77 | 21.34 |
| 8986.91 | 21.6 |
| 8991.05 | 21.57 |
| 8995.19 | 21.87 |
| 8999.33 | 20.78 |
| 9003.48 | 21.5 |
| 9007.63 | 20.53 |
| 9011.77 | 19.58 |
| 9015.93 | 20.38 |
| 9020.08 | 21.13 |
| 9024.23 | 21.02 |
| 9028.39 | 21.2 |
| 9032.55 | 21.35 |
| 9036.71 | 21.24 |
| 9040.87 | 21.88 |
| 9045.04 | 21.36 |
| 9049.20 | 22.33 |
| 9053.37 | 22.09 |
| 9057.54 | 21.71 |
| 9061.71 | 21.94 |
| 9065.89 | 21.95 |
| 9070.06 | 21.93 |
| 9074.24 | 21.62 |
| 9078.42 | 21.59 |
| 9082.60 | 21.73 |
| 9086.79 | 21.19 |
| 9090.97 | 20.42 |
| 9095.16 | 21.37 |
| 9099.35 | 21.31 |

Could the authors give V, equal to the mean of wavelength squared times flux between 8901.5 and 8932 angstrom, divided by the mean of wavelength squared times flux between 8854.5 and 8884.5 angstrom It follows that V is 1.03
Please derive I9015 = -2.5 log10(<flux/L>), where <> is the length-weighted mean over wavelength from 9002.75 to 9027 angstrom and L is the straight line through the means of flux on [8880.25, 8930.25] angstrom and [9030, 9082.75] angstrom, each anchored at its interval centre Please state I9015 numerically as 0.049 mag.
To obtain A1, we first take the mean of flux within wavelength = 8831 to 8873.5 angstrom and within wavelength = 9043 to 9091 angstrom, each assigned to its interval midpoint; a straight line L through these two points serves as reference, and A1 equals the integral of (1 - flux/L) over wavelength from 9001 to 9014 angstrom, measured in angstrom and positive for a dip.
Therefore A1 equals 0.58 angstrom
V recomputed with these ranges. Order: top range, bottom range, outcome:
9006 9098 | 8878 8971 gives 1.03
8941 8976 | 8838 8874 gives 1.04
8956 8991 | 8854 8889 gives 1.05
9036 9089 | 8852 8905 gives 1.08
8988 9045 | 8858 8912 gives 1.04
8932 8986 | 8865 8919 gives 1.02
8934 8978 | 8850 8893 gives 1.03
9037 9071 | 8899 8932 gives 1.06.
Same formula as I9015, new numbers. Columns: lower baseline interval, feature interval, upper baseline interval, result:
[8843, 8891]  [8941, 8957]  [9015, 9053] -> 0.03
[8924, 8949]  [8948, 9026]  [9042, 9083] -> 0.01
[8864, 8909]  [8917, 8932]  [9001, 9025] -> -0.02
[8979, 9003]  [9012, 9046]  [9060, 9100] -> 0.02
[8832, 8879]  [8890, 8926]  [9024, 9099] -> -0.01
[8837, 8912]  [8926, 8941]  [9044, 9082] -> 0.00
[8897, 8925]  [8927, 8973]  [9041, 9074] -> 0.01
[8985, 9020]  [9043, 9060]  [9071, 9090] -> -0.03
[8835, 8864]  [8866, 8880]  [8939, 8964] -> 0.03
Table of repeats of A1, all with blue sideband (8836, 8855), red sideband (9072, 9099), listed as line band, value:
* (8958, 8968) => -0.11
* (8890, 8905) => 0.07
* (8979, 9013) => 0.32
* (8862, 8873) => 0.66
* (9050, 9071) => -0.61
